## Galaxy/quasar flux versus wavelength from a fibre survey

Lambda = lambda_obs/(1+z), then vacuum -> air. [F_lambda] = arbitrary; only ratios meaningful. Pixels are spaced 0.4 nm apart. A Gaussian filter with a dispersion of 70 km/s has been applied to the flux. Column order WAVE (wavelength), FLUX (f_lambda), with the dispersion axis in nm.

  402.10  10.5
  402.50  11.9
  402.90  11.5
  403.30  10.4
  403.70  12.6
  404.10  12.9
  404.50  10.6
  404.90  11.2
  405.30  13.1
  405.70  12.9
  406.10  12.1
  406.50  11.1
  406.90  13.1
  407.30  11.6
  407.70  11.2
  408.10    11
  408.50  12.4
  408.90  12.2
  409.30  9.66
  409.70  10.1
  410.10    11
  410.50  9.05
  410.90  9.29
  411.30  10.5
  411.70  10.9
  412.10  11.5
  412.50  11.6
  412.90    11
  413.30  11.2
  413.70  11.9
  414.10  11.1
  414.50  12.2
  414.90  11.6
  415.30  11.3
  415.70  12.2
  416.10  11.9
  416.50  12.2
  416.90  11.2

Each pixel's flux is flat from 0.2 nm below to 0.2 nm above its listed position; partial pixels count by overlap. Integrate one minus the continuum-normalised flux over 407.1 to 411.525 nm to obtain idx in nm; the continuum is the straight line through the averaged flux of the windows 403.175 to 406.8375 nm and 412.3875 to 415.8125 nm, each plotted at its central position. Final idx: 0.390 nm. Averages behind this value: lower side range 12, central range 10.7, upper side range 11.5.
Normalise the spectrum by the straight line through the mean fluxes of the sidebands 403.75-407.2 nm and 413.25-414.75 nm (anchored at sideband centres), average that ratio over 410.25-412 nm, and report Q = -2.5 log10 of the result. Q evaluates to 0.17 mag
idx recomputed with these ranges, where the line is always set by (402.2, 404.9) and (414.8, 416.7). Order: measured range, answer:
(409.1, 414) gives 0.46 nm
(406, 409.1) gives -0.04 nm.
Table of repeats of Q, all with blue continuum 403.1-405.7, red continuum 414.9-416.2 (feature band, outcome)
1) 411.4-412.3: 0.06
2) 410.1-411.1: 0.23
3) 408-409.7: 0.06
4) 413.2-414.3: 0.03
